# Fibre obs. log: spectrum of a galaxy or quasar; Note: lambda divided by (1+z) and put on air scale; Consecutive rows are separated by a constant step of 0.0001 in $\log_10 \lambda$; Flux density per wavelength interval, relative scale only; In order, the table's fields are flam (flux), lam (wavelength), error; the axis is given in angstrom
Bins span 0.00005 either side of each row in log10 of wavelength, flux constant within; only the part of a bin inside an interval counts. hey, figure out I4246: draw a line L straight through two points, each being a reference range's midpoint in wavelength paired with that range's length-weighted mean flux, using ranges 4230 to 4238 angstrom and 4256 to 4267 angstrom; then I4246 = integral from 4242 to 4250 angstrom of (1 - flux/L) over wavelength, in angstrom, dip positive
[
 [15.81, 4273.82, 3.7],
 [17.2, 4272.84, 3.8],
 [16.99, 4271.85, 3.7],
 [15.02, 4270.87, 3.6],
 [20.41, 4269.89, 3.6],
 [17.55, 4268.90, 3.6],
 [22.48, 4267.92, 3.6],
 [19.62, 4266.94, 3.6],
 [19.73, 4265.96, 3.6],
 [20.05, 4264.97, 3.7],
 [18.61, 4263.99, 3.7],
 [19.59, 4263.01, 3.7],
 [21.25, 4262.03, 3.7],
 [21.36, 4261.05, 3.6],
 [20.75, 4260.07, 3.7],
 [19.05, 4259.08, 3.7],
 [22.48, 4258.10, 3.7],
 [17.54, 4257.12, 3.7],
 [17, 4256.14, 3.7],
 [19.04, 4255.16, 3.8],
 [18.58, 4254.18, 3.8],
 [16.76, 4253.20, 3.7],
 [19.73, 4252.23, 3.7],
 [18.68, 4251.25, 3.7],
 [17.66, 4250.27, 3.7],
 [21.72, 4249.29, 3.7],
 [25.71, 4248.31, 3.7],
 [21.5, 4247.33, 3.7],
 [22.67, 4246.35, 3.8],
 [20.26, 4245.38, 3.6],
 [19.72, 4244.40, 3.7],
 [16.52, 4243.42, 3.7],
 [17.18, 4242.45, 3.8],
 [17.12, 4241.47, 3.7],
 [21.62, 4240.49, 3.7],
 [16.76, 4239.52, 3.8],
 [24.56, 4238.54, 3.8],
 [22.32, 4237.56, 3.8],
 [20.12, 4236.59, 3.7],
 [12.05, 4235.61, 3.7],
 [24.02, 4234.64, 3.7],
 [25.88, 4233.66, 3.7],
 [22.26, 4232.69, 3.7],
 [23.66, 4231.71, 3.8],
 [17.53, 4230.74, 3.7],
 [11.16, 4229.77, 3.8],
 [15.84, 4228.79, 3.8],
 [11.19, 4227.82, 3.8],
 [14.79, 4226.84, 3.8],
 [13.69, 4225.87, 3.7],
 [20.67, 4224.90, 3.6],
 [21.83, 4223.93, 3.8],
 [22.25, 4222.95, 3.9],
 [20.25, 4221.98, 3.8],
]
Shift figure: -0.1 angstrom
